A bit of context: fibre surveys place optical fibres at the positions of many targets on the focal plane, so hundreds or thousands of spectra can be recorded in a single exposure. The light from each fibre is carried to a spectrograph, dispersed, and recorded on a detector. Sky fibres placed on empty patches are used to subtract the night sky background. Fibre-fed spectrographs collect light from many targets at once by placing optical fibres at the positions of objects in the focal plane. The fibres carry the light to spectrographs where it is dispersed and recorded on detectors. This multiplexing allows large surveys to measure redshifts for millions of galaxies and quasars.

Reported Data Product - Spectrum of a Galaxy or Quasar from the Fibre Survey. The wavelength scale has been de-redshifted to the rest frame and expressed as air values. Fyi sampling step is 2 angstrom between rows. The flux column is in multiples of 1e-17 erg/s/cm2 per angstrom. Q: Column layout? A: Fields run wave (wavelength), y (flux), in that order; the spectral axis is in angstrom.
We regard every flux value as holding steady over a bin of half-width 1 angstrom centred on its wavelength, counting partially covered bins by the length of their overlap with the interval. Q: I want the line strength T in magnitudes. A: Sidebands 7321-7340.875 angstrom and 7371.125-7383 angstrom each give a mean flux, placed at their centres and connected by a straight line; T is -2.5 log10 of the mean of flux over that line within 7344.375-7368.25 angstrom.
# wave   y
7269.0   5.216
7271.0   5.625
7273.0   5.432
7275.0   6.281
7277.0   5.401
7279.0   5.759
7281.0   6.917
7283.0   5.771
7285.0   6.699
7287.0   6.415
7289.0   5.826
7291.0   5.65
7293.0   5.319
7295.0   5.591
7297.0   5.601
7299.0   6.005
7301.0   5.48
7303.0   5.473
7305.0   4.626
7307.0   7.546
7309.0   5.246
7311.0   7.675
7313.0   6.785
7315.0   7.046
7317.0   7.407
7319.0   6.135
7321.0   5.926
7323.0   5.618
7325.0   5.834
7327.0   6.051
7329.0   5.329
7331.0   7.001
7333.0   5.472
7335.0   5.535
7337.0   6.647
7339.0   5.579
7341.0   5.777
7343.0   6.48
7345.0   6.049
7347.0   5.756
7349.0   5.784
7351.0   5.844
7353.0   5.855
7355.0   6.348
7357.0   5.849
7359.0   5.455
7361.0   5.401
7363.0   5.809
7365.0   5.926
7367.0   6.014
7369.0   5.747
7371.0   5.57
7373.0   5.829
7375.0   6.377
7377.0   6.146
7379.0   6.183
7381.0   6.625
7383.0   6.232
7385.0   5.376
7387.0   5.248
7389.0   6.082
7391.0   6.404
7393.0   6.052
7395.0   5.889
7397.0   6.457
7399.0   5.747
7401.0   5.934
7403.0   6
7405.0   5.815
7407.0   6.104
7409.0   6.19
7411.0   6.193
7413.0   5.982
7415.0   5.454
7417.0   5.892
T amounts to 0.039 mag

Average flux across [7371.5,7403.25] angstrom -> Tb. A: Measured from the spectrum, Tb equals 6.03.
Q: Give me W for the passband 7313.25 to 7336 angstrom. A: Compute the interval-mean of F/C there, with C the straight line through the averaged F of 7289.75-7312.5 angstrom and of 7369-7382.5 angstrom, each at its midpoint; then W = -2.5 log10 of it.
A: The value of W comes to -0.04 mag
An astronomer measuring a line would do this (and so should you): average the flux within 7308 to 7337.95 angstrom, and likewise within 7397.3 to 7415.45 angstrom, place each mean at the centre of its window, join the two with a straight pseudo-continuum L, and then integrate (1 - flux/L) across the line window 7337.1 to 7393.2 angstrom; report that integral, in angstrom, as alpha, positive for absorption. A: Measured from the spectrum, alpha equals 1.6 angstrom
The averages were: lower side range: 6.25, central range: 5.93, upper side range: 5.97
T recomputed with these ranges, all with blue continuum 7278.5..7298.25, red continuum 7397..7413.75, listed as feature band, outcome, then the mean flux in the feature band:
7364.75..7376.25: 0.02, 5.91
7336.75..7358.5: 0.01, 5.96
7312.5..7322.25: -0.11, 6.63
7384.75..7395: 0.03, 5.87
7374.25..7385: -0.04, 6.22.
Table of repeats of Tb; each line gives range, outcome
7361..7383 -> 6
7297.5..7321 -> 6.28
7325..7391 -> 5.92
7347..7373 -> 5.8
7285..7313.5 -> 5.96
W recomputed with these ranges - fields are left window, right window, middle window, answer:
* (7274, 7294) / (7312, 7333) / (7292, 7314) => 0.04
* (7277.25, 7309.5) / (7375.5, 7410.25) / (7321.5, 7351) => 0.00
